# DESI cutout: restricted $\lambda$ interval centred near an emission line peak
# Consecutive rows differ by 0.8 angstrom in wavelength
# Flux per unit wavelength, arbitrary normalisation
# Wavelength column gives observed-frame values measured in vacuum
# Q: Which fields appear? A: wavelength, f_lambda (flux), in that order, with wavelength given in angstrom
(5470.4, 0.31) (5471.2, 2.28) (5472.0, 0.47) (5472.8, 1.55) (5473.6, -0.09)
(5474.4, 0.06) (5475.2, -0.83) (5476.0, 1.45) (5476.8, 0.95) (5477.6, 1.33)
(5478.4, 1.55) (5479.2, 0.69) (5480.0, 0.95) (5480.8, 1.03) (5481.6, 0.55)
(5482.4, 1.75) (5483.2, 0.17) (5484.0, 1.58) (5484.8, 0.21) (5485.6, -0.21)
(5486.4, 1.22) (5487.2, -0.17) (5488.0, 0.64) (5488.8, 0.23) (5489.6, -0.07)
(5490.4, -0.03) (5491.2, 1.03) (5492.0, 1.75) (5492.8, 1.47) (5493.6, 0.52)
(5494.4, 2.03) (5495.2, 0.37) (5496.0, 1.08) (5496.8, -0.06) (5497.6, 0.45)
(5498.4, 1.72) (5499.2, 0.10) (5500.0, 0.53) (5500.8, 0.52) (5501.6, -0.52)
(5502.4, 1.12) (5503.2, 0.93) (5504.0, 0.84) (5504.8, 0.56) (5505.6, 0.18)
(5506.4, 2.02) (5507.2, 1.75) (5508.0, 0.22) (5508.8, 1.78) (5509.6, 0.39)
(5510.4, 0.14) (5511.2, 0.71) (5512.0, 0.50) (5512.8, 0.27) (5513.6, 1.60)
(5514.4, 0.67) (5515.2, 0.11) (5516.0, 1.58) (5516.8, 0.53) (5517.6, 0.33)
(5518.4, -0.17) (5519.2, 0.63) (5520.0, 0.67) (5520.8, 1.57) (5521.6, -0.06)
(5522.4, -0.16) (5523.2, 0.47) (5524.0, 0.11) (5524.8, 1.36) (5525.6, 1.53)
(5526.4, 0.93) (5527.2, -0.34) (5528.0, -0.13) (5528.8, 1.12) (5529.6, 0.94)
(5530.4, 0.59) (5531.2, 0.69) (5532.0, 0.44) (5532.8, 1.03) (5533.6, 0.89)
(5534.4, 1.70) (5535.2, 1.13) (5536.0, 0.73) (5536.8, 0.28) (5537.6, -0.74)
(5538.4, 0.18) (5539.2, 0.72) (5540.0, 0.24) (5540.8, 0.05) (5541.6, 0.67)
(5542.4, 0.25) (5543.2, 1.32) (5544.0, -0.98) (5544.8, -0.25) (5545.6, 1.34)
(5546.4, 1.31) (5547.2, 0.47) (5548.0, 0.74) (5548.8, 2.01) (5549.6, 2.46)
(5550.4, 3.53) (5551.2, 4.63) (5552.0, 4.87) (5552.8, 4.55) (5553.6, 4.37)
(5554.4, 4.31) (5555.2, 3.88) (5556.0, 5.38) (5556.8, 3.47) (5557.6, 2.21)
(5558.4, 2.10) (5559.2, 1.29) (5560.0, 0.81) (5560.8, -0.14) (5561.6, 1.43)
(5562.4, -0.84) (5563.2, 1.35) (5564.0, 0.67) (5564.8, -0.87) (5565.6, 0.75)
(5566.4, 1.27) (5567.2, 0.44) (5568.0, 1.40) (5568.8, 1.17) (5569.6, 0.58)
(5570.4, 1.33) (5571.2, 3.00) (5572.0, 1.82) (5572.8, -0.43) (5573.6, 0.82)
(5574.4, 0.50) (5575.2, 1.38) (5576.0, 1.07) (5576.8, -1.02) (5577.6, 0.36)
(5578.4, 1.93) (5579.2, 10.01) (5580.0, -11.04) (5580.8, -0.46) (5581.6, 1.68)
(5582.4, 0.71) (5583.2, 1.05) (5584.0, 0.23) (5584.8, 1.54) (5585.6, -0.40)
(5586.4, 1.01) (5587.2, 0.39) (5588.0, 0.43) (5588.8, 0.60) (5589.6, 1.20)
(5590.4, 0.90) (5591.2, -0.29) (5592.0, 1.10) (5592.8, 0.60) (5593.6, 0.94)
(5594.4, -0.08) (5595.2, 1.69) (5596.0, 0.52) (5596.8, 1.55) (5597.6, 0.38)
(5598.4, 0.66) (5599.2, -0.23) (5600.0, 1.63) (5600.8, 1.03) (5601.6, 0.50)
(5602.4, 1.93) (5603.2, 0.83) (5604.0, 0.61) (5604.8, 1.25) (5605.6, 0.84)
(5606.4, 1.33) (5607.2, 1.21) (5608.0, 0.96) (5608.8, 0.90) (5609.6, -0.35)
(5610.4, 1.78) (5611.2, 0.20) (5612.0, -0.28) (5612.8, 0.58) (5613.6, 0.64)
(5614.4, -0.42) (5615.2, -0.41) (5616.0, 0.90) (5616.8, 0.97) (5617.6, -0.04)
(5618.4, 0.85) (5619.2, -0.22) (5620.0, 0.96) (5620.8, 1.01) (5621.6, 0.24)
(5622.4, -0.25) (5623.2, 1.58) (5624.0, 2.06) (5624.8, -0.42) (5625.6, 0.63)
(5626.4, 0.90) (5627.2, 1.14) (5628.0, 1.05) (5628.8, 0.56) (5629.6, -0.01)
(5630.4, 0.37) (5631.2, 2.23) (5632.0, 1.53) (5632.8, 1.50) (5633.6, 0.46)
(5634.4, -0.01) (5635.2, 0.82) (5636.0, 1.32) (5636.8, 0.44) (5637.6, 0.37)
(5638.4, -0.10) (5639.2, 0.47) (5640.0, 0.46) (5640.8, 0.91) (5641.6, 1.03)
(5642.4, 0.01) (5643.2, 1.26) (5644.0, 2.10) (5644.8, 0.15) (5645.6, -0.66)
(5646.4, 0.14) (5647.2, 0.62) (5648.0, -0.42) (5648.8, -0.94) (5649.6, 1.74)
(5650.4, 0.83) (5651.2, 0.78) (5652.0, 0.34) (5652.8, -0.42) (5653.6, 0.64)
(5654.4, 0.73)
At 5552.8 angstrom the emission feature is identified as [O II]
